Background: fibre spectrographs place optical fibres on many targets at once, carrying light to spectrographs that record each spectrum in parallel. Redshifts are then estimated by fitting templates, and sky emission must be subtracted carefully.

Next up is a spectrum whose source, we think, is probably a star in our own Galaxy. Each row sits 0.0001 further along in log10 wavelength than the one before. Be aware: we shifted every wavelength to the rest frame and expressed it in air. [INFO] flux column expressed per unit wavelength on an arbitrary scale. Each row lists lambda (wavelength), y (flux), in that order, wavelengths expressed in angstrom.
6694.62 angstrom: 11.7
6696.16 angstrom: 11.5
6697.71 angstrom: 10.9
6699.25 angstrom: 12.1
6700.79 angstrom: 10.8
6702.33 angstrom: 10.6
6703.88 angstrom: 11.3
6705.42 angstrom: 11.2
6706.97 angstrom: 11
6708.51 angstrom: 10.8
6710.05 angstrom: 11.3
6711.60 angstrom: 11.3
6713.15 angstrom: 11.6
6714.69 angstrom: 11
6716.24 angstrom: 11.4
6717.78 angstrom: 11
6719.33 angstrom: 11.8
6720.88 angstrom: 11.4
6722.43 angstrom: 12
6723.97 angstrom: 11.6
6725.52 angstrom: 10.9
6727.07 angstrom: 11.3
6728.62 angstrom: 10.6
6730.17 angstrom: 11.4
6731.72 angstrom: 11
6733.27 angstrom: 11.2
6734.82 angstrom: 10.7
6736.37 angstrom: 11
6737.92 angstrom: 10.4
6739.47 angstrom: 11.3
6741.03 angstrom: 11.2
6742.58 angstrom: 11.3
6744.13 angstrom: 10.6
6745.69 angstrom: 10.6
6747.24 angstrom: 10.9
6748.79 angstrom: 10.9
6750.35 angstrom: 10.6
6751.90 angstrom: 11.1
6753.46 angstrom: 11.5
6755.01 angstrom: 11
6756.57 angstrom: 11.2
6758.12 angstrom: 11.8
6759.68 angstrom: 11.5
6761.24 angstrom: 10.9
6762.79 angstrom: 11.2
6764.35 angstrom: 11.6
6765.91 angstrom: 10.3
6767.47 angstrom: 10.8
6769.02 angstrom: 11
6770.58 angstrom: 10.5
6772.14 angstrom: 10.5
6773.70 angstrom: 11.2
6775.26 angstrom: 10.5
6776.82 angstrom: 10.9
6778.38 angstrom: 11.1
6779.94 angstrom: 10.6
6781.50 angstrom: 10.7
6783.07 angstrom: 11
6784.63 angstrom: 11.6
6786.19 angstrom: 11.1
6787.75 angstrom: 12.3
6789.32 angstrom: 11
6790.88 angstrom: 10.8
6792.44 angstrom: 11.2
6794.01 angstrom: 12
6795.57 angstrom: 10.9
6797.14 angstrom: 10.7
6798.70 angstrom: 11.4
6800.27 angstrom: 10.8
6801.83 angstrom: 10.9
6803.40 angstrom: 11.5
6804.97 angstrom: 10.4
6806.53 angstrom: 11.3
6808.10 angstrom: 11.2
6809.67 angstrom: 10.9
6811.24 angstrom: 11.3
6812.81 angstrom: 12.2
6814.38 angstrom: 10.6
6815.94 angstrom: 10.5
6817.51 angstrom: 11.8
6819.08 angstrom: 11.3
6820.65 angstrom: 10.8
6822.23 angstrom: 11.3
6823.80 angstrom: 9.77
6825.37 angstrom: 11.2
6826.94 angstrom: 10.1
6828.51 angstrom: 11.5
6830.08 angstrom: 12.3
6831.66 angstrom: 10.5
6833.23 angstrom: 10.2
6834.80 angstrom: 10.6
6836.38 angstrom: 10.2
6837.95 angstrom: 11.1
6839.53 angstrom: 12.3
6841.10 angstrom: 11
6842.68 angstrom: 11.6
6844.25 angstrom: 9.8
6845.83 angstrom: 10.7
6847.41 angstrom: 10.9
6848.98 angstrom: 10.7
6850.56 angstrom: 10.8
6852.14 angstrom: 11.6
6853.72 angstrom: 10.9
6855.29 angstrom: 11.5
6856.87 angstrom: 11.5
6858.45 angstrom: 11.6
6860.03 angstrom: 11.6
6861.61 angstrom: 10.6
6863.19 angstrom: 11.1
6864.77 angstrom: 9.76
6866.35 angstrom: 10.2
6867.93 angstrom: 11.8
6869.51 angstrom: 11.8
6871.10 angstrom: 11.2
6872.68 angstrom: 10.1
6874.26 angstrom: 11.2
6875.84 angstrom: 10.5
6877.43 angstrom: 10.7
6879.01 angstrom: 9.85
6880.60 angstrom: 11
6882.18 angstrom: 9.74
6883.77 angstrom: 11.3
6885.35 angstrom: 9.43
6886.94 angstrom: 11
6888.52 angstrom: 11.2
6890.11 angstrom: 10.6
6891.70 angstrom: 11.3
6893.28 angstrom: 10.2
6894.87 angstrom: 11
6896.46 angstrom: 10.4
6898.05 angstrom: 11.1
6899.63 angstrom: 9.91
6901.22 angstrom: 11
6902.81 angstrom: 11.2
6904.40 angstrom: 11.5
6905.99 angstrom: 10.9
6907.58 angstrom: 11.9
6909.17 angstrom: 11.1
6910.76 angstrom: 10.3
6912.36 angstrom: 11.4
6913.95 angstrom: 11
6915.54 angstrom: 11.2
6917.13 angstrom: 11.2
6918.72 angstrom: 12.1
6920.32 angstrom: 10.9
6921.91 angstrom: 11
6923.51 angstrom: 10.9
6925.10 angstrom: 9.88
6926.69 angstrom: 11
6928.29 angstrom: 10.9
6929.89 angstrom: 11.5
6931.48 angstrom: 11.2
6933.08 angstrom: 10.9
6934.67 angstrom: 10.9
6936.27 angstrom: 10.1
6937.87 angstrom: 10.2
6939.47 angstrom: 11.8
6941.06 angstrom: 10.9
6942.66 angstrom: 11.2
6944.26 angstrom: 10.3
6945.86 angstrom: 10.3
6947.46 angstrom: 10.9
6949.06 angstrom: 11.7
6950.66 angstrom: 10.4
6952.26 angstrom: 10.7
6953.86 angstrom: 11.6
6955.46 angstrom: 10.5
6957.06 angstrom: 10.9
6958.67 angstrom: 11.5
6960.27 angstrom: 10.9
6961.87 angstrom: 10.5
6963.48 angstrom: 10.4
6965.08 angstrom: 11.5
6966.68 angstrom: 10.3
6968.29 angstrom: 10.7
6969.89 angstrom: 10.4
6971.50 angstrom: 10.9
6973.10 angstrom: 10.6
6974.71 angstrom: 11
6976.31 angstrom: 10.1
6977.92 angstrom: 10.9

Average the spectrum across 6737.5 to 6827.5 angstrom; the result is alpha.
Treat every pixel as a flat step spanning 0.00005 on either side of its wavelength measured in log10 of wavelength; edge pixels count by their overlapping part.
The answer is 11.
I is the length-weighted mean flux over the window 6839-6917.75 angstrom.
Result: 10.9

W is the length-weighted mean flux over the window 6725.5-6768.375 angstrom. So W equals 11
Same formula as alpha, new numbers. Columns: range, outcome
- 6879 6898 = 10.6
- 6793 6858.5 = 11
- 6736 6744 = 11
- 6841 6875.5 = 11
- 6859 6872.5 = 11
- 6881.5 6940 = 10.9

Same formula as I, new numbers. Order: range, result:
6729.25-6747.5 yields 11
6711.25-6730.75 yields 11.3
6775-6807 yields 11.1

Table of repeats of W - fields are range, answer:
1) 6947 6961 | 11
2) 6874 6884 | 10.5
